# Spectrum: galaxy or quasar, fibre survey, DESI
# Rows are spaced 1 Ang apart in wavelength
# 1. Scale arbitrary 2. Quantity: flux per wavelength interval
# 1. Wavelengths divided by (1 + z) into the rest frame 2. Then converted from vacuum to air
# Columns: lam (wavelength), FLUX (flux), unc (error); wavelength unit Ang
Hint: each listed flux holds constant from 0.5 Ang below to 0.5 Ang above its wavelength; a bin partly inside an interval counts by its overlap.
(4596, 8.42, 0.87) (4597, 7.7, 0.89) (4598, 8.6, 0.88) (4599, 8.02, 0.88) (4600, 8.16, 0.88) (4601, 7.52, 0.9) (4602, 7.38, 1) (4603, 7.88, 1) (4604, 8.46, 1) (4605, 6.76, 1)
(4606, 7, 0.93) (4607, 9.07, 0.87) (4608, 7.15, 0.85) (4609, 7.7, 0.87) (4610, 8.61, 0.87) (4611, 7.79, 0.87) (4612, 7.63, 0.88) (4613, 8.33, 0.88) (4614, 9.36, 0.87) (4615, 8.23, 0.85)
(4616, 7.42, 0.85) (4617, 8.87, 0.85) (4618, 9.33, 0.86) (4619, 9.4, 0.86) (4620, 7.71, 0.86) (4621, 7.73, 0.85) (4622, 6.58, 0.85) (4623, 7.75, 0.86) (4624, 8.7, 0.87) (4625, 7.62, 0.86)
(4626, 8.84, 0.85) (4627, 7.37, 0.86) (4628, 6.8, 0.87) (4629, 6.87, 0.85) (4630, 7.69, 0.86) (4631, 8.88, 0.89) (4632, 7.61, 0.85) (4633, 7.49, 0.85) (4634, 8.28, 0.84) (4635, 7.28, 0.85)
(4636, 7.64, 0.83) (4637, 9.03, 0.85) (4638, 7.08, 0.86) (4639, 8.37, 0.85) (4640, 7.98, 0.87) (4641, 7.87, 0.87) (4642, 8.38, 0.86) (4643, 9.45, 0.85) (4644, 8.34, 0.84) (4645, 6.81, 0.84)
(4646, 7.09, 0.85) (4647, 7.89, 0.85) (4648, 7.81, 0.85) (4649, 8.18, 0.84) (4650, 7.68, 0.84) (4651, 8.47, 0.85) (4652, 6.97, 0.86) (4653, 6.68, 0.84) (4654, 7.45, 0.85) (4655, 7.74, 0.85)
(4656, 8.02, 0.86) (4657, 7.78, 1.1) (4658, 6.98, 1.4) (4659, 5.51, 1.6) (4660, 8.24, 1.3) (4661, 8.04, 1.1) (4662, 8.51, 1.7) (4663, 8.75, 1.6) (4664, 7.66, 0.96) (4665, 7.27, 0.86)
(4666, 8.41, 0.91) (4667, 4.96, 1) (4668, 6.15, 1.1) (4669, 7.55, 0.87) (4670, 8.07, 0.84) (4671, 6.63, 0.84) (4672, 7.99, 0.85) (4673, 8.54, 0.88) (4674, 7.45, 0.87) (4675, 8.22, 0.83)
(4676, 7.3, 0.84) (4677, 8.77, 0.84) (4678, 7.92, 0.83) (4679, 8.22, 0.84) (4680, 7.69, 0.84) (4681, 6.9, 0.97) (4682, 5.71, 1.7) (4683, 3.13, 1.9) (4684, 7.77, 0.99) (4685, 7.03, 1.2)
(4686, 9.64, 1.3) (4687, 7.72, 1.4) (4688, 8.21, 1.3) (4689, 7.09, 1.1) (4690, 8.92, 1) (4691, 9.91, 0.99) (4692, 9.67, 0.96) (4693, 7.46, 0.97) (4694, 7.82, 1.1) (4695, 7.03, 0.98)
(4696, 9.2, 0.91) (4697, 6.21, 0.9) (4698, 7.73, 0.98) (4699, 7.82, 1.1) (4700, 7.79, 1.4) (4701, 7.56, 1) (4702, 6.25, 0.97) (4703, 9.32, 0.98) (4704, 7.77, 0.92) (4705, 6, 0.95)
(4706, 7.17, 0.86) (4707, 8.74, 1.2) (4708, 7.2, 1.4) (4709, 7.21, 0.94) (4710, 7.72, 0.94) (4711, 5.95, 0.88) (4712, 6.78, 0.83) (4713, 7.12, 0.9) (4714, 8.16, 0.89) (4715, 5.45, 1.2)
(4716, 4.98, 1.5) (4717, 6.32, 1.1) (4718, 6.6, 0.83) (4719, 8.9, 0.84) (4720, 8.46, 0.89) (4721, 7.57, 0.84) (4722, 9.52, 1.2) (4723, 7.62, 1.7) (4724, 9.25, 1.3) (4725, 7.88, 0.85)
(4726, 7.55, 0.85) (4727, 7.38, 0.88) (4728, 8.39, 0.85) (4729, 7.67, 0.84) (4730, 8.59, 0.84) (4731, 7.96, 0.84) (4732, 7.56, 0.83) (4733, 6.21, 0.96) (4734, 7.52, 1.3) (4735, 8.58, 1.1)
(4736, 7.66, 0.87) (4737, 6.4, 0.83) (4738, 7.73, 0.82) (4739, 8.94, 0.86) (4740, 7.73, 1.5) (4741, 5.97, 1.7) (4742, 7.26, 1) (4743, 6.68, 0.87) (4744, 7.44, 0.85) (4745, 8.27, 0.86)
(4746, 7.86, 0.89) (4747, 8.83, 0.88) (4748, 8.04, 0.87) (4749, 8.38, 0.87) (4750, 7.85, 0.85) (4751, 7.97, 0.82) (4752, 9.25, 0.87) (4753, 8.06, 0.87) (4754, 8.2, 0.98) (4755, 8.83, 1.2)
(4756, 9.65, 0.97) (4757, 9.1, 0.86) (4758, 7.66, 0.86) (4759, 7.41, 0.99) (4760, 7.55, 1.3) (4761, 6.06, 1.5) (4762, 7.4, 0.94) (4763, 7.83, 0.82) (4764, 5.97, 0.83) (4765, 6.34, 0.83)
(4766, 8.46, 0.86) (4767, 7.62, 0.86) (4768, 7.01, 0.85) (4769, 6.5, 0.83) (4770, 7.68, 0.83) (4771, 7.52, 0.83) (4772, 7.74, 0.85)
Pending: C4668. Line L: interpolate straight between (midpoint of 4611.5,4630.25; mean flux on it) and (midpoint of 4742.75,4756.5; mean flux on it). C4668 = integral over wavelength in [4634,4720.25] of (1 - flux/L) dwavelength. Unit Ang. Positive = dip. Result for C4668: 5.8 Ang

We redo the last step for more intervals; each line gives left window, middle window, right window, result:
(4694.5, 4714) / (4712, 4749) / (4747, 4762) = 0.9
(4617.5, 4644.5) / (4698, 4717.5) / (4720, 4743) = 1.7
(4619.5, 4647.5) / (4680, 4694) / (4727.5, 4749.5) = 0.2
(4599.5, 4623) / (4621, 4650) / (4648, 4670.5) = -0.3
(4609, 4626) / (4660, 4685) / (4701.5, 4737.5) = 1.3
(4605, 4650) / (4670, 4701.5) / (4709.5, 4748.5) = 0.0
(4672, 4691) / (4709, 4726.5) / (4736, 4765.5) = 0.7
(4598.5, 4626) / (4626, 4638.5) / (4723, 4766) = 0.4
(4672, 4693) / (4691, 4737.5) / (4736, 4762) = 1.4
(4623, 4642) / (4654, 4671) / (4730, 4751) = 0.8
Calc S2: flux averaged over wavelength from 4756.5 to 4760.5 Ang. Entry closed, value 7.93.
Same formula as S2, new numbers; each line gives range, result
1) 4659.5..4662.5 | 8.26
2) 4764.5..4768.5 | 7.36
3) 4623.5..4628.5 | 7.87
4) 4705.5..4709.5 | 7.58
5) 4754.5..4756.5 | 9.24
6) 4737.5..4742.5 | 7.53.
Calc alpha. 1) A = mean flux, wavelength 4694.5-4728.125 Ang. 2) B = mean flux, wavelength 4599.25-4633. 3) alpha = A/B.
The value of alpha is 0.94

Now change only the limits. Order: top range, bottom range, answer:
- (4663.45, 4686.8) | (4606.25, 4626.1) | 0.90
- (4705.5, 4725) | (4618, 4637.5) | 0.94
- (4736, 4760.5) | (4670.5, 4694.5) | 1.03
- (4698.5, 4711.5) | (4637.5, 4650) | 0.94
